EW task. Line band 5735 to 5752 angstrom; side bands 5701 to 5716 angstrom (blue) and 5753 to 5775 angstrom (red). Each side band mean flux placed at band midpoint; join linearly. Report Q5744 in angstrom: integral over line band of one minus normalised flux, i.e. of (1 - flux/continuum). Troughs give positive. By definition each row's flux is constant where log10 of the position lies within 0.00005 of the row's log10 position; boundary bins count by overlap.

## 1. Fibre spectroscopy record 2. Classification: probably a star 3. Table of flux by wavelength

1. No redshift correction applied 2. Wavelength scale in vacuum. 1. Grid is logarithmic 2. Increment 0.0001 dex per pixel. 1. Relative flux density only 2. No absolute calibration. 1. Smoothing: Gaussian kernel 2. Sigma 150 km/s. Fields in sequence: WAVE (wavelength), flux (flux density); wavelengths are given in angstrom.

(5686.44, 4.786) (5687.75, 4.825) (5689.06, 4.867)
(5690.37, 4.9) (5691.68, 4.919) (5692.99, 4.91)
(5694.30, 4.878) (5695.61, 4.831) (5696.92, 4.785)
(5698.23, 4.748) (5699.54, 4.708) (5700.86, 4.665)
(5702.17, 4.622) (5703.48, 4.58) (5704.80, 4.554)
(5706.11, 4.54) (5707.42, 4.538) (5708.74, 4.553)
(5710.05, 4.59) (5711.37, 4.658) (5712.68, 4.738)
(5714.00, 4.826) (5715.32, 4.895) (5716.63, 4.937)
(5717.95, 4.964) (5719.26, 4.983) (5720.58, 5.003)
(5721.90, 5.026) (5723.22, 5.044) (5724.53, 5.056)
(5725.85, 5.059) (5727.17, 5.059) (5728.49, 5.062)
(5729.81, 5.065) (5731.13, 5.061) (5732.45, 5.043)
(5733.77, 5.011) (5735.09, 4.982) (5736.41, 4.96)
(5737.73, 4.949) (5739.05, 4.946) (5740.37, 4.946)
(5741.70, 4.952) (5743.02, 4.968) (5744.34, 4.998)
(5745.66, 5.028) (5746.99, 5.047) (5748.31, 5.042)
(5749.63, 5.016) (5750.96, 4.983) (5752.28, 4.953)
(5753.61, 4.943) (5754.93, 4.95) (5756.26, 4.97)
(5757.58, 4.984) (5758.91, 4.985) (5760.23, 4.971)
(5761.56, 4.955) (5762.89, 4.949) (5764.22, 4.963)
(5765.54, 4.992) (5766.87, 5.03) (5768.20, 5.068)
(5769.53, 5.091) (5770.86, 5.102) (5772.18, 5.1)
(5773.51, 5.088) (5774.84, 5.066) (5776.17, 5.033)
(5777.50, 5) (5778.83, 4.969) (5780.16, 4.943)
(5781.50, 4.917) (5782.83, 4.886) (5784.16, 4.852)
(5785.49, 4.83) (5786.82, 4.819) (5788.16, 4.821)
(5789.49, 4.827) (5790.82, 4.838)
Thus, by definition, -0.4 angstrom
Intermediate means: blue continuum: 4.65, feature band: 4.99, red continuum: 5.01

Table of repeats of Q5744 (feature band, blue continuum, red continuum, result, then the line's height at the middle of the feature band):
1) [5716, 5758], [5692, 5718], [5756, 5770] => -1.1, 4.87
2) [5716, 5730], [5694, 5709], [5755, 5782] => -0.7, 4.77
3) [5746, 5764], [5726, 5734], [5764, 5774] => 0.3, 5.06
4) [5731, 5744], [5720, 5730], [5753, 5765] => 0.1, 5.02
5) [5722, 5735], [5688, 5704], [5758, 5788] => -0.5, 4.87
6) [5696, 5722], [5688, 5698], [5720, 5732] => 1.1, 4.95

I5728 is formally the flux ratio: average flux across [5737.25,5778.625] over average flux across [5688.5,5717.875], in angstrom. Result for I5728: 1.05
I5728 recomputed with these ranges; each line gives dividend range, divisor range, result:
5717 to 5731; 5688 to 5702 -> 1.04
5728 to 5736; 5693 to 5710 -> 1.08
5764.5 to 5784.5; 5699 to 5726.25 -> 1.05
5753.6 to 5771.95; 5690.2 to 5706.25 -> 1.05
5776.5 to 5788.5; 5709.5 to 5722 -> 1.01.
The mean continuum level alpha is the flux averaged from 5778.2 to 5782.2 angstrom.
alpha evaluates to 4.93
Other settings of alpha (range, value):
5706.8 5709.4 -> 4.54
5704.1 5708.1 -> 4.54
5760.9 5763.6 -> 4.94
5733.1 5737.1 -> 4.99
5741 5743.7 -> 4.95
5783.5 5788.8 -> 4.83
